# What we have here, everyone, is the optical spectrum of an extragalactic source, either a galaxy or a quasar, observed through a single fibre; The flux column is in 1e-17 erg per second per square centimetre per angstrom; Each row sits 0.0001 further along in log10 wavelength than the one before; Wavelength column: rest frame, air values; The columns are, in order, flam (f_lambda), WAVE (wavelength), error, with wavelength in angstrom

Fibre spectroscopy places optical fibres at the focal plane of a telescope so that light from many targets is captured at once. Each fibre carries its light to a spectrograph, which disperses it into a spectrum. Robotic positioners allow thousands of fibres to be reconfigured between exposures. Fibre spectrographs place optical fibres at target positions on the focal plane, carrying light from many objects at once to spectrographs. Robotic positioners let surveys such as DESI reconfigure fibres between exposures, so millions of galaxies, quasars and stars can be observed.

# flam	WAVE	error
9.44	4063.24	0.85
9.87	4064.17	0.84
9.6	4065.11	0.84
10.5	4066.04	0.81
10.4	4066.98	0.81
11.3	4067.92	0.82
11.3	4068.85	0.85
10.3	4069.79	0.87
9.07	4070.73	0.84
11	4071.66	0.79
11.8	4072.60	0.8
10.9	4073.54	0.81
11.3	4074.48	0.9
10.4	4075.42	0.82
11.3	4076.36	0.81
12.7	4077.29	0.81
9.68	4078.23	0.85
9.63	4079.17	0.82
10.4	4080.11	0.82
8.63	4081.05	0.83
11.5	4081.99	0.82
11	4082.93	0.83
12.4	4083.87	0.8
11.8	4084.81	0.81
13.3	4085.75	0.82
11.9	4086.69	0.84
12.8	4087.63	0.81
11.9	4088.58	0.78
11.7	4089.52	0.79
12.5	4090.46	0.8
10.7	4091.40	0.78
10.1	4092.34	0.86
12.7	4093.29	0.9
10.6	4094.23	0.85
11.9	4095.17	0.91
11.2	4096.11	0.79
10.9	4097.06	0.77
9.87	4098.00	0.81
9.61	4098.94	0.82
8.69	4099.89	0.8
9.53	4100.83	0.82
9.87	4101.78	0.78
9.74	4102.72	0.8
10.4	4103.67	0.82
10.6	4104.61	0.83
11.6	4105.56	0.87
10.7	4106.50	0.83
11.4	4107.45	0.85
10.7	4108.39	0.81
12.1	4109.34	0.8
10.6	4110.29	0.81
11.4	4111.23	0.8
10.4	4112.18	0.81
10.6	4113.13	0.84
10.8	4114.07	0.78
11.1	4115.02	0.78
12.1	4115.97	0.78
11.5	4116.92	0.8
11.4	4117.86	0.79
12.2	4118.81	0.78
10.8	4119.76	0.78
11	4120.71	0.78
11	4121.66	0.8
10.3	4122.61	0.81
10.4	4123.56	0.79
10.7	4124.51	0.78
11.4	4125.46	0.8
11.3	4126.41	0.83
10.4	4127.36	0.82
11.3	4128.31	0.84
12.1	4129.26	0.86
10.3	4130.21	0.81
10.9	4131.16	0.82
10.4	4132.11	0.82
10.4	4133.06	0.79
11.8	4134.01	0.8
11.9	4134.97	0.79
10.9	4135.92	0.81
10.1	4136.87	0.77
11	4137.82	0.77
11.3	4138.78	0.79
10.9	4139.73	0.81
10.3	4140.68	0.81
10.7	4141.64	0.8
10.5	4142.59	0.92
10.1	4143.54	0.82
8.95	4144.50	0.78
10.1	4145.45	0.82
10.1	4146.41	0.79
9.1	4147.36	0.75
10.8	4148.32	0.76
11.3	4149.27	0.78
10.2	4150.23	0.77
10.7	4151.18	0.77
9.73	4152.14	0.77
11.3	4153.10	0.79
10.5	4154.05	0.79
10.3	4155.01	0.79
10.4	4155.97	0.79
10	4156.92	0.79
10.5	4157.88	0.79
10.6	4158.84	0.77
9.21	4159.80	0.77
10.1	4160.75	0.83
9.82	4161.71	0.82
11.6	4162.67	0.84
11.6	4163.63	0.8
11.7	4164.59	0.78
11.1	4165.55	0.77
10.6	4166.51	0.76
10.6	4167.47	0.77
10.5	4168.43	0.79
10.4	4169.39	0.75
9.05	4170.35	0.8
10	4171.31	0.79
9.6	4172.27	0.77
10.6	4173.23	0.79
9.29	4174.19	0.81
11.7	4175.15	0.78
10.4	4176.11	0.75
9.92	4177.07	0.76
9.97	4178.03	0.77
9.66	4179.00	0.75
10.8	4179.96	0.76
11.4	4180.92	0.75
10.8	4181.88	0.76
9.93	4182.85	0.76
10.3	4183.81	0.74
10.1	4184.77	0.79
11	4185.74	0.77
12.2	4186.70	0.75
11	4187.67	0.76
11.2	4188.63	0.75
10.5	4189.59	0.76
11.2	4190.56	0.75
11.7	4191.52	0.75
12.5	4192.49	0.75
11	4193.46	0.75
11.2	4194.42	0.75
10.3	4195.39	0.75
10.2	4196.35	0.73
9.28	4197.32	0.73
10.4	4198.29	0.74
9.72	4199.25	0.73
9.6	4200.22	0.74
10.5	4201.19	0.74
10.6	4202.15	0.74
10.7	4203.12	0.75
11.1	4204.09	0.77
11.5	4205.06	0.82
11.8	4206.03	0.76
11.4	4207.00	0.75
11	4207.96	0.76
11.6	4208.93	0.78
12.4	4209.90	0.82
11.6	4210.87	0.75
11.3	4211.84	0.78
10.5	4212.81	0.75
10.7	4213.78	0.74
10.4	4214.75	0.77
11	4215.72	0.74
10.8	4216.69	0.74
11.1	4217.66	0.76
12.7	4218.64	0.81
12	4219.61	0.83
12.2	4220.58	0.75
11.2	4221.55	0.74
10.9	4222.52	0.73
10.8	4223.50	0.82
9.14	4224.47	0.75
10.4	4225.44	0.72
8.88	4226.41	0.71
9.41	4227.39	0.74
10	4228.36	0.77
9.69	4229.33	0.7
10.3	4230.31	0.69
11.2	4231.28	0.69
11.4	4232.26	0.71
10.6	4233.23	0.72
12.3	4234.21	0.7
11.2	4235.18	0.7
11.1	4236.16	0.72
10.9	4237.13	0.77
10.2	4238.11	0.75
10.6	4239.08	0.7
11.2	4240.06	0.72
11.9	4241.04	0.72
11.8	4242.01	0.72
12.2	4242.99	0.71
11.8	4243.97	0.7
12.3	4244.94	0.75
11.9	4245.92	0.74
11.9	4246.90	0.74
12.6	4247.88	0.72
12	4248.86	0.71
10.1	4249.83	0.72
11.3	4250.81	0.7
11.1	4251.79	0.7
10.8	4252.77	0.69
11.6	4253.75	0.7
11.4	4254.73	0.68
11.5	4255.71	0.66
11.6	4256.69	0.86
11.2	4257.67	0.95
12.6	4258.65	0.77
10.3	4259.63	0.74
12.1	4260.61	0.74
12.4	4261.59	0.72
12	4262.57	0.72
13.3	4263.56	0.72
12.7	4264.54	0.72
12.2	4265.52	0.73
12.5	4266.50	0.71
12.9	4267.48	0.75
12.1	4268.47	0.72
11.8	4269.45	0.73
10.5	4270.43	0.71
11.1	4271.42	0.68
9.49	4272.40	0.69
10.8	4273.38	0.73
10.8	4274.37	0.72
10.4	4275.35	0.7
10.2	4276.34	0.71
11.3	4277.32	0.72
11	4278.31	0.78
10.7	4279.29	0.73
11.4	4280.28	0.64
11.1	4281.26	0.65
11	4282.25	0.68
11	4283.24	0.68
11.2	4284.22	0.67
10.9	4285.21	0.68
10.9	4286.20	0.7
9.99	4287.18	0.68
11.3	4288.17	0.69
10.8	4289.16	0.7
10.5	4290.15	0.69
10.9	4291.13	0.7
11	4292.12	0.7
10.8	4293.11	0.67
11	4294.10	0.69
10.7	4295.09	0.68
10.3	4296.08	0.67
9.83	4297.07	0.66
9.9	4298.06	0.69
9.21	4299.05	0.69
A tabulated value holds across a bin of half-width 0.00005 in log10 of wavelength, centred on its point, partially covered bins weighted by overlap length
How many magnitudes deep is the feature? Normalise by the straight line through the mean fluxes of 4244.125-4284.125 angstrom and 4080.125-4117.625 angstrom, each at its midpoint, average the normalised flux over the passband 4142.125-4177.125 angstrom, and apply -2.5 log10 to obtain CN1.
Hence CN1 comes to 0.09 mag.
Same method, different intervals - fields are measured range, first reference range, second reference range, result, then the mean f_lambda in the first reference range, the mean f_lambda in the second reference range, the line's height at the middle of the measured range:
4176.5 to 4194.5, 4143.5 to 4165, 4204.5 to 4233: -0.020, 10.4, 10.9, 10.6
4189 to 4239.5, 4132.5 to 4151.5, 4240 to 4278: 0.032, 10.6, 11.6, 11.2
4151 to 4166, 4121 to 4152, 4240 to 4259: 0.030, 10.7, 11.6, 10.9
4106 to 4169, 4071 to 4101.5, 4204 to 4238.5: 0.025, 11.1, 11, 11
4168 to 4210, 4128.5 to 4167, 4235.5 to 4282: 0.025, 10.6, 11.5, 10.9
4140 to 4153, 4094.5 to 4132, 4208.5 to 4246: 0.068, 10.8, 11.1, 10.9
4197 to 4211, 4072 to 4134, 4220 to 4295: 0.023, 11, 11.2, 11.1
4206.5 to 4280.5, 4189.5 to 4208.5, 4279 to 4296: -0.040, 10.8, 10.9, 10.8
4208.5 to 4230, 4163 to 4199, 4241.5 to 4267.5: 0.041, 10.6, 11.8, 11.3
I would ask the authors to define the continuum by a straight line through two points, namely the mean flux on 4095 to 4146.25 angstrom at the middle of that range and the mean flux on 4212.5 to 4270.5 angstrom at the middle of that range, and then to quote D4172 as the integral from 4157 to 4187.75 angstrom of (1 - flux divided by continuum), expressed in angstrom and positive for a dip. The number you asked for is 1.5 angstrom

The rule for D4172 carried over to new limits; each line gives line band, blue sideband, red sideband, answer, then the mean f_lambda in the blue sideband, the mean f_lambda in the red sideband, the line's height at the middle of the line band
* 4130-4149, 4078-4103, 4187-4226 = 0.72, 10.9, 11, 11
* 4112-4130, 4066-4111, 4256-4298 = -0.18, 10.9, 11.2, 11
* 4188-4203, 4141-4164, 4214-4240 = -0.10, 10.3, 10.8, 10.6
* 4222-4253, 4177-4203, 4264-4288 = -0.18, 10.6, 11.2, 10.9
